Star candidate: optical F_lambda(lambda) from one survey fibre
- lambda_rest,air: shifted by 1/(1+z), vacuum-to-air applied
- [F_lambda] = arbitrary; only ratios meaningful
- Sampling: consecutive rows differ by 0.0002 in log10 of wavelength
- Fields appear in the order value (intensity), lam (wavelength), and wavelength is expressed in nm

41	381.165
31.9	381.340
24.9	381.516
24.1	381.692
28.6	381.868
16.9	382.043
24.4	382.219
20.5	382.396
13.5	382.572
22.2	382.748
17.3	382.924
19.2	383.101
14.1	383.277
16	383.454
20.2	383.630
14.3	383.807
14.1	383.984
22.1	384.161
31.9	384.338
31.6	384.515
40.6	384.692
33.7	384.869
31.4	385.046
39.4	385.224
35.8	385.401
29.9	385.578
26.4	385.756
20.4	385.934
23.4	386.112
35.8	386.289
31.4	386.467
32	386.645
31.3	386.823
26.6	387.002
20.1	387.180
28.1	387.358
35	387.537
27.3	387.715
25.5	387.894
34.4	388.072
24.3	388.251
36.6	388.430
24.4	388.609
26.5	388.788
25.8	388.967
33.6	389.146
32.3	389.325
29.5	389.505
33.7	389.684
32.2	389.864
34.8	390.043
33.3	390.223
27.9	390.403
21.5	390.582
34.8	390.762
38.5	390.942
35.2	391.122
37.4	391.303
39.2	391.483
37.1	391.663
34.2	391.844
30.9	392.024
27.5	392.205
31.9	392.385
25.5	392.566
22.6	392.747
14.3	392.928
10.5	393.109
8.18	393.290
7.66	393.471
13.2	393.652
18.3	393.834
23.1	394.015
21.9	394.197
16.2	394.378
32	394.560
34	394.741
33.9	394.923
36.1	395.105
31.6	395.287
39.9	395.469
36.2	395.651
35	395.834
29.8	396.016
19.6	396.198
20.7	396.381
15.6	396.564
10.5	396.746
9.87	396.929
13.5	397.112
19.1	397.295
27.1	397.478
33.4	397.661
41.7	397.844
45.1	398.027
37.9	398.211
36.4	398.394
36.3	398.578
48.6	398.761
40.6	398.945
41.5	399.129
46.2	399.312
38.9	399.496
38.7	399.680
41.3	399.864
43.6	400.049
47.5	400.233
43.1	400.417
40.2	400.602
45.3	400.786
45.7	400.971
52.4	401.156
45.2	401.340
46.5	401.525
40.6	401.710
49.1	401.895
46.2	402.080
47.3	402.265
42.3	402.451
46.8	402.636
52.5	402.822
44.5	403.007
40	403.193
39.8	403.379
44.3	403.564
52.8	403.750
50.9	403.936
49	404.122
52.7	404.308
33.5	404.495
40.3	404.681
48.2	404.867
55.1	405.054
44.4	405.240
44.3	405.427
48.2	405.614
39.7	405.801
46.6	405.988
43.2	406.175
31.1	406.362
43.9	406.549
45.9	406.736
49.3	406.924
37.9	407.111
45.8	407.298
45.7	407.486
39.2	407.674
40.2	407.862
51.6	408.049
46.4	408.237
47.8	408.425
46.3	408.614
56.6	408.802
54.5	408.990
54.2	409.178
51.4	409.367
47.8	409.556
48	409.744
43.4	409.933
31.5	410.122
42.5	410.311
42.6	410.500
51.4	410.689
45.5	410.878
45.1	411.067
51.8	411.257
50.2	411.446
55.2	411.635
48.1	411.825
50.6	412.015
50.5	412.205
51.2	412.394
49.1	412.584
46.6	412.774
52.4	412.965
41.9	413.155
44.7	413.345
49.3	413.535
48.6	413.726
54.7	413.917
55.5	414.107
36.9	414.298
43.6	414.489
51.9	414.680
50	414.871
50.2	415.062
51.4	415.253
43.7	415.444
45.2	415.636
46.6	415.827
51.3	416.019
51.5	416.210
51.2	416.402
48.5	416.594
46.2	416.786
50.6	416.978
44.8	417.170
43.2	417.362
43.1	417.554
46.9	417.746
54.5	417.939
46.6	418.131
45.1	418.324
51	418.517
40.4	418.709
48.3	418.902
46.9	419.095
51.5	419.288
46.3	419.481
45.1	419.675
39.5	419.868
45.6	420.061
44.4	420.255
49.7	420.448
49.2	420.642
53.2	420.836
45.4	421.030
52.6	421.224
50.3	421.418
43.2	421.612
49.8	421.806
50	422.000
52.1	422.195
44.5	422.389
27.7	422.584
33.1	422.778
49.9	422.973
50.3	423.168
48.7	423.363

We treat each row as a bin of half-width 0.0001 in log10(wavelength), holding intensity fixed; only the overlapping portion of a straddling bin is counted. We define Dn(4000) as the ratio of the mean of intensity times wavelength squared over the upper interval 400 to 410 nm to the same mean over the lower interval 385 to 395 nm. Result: 1.76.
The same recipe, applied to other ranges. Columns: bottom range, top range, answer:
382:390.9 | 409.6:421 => 2.01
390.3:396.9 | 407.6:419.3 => 2.01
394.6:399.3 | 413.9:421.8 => 1.69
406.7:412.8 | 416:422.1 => 1.05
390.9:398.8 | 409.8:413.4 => 1.86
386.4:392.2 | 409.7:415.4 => 1.73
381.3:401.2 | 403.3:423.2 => 1.78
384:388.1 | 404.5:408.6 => 1.65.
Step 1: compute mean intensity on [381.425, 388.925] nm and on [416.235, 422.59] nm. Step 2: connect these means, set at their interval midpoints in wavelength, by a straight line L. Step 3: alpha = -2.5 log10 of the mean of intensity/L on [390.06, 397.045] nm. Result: 0.18 mag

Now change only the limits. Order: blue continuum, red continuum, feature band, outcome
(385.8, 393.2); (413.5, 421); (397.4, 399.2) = -0.11 mag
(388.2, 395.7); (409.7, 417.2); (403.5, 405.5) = -0.18 mag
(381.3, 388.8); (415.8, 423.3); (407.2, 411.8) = -0.16 mag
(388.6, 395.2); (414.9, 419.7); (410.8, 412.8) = -0.15 mag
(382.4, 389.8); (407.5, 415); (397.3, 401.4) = -0.08 mag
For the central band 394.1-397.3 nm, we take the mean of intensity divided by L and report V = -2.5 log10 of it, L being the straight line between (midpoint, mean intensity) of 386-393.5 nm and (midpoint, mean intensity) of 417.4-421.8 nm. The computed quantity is 0.26 mag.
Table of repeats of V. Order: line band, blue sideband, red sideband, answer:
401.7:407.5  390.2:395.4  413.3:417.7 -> -0.19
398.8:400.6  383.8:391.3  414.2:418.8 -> -0.14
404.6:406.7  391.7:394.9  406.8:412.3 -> -0.07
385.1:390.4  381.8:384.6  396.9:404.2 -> -0.16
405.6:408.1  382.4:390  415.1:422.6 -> -0.08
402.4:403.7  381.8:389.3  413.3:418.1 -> -0.15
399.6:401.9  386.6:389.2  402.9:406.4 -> -0.08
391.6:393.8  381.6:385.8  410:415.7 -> 0.40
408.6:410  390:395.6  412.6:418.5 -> -0.20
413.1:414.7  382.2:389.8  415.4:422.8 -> -0.09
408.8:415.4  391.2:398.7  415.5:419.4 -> -0.14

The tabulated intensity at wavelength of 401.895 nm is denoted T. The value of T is 49.1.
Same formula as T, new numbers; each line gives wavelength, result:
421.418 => 50.3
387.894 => 25.5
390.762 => 34.8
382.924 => 17.3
